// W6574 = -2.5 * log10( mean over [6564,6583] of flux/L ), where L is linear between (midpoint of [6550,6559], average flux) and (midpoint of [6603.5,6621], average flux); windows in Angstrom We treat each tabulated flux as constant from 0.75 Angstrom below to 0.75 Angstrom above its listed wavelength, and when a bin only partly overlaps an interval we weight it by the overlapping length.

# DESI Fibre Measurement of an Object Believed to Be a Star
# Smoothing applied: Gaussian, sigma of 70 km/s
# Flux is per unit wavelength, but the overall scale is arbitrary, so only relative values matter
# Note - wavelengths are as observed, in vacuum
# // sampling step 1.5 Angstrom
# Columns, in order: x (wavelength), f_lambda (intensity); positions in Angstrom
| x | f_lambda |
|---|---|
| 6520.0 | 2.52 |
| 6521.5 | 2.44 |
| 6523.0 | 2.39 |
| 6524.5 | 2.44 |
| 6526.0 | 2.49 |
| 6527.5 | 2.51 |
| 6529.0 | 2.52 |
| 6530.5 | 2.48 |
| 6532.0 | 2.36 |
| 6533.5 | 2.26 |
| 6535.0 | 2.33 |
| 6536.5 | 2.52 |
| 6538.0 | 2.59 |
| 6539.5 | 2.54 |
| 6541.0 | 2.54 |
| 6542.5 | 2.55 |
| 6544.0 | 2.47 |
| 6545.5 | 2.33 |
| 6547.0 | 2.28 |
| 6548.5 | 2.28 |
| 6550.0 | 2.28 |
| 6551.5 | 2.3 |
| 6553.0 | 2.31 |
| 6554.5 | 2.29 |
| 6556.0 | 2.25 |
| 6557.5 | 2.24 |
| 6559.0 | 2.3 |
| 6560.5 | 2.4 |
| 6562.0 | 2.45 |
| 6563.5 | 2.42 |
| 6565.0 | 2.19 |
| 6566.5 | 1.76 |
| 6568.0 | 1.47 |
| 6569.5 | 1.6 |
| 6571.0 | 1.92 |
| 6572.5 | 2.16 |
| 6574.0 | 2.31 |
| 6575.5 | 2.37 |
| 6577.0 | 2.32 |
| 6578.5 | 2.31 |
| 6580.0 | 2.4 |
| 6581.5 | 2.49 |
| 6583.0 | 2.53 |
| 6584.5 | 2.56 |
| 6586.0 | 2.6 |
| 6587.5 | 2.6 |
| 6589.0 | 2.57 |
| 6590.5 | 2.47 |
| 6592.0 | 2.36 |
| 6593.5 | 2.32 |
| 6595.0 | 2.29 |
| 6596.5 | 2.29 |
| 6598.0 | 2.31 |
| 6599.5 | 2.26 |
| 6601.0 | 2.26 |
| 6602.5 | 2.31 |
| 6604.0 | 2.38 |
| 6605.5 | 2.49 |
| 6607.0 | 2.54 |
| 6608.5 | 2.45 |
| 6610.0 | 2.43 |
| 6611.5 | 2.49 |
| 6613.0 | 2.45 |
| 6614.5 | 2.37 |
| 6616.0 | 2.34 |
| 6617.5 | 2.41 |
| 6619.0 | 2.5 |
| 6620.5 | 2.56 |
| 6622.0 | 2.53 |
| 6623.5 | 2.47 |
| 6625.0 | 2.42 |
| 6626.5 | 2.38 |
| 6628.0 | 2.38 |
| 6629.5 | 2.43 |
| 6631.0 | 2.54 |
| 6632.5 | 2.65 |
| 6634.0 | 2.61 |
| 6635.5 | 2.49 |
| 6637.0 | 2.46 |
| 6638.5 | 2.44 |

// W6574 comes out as 0.102 mag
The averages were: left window 2.28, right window 2.45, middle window 2.13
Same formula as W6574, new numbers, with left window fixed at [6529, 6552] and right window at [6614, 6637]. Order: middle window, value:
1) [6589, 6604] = 0.053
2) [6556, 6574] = 0.159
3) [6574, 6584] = 0.018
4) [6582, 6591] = -0.048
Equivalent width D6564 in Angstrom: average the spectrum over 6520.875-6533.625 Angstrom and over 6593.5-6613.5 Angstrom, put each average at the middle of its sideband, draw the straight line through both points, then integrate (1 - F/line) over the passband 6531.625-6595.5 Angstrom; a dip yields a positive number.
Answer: 2.3 Angstrom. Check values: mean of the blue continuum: 2.44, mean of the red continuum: 2.38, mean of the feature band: 2.32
